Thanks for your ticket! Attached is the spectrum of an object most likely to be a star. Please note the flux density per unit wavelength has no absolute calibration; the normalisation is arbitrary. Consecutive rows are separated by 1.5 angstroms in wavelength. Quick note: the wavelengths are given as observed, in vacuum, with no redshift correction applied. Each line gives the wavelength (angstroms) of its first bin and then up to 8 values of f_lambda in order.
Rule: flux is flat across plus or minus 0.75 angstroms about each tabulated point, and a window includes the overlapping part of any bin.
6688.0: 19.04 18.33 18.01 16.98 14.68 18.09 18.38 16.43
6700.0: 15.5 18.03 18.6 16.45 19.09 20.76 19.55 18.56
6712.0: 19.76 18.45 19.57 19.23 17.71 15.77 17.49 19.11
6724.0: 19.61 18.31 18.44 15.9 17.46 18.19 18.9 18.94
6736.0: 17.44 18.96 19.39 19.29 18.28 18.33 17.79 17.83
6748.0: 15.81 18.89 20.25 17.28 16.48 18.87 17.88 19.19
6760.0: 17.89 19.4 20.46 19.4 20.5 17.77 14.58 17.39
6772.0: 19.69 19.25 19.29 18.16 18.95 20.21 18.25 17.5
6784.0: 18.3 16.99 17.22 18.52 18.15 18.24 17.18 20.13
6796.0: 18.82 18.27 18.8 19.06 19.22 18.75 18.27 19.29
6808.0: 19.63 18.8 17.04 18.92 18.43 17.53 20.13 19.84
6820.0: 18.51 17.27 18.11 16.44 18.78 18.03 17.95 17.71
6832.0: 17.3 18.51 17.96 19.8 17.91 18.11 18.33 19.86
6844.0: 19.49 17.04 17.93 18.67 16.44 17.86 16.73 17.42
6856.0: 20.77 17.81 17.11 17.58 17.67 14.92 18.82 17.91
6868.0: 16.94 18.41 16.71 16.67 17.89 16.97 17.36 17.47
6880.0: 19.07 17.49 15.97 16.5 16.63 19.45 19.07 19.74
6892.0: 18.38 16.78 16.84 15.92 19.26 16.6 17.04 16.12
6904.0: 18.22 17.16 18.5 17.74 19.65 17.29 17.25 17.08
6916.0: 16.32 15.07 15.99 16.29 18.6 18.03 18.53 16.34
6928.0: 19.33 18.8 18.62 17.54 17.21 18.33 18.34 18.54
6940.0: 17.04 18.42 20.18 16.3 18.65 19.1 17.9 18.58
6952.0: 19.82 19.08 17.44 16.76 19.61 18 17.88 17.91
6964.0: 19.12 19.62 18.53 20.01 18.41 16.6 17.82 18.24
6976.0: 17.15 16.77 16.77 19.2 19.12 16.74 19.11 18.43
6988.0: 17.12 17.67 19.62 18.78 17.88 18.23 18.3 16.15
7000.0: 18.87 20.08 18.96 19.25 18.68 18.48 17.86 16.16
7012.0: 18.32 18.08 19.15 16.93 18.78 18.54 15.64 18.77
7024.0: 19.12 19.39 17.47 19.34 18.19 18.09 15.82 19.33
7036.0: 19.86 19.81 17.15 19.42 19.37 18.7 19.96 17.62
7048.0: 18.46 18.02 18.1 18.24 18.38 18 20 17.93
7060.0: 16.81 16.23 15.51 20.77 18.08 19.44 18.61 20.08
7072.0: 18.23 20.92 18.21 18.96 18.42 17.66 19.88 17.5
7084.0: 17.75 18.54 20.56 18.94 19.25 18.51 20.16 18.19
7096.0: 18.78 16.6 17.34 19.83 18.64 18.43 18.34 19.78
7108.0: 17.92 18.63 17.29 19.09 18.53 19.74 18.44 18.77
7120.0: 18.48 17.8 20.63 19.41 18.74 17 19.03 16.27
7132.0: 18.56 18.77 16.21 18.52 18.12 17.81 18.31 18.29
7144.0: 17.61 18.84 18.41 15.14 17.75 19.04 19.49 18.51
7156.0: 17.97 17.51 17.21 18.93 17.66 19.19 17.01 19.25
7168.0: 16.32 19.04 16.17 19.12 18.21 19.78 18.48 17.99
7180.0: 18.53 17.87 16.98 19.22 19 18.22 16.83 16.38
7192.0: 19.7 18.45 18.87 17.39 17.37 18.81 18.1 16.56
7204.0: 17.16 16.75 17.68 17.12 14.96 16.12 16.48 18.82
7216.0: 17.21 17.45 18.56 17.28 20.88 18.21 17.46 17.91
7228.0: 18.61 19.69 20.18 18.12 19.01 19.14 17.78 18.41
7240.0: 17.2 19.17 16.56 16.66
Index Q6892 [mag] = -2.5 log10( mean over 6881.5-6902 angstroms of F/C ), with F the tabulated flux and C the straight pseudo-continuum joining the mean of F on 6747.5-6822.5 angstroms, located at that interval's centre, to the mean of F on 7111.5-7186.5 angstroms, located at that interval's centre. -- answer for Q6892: 0.054 mag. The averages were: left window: 18.5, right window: 18.2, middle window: 17.5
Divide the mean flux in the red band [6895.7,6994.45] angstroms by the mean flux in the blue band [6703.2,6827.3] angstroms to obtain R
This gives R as 0.97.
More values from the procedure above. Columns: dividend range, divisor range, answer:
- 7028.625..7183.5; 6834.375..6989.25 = 1.03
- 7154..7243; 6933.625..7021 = 0.99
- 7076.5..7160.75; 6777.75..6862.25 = 1.00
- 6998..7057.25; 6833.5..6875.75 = 1.03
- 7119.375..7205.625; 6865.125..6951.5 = 1.02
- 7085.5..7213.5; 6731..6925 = 1.01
